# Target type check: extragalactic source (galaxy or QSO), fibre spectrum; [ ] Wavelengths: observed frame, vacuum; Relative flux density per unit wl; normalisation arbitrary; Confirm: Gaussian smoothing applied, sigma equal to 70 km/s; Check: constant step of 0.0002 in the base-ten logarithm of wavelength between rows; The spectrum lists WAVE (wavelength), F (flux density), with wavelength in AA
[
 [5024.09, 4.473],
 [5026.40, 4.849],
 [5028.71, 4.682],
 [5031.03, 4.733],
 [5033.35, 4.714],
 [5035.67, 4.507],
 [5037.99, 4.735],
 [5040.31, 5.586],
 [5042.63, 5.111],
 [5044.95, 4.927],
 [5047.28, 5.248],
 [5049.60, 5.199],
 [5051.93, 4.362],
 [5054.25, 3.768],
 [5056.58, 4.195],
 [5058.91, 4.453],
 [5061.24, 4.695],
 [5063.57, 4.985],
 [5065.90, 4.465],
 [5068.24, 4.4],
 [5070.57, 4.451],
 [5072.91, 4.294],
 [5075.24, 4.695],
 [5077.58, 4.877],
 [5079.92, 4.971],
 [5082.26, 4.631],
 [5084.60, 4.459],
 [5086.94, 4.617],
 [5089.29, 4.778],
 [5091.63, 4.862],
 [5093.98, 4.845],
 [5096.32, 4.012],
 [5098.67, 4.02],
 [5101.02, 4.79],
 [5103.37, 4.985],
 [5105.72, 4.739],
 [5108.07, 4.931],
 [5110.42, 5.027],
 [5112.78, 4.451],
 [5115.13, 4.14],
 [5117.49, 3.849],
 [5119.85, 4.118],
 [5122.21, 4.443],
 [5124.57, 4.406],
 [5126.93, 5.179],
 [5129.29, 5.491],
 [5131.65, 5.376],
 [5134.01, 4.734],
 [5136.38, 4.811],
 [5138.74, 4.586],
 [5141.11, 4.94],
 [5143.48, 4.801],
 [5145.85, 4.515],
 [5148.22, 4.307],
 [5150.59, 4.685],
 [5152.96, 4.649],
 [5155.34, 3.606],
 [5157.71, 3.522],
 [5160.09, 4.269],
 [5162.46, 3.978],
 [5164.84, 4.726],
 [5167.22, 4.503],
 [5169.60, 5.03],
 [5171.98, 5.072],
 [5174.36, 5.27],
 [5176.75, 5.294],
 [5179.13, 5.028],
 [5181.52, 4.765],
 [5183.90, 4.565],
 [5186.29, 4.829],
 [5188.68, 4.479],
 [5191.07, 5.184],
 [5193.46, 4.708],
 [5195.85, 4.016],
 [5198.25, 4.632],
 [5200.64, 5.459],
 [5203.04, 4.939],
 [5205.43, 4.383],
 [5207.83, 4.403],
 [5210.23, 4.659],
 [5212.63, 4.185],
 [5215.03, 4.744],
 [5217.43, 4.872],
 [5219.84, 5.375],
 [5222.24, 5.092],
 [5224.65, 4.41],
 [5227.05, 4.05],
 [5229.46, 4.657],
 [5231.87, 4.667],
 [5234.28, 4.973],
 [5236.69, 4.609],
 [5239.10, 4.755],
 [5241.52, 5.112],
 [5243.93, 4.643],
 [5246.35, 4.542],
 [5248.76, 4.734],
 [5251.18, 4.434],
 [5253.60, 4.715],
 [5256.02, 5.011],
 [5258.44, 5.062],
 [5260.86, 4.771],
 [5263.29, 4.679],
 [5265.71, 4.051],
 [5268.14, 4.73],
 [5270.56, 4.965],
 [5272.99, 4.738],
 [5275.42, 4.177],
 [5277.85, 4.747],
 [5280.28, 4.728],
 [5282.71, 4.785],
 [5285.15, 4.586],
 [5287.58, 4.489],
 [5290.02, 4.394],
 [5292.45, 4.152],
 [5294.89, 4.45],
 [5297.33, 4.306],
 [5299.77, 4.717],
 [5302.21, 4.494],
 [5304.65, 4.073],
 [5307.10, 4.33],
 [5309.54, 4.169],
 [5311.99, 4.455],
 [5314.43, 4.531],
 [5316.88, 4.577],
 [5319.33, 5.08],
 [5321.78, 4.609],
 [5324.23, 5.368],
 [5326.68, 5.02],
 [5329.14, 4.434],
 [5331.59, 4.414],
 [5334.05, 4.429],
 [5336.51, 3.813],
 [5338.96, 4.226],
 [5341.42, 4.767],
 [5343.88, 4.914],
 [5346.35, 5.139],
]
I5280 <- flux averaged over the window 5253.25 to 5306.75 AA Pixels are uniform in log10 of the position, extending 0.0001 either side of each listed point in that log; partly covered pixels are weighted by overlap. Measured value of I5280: 4.58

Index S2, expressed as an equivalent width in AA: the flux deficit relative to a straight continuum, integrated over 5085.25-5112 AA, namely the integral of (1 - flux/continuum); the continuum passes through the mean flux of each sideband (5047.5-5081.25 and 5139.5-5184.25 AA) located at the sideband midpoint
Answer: -0.6 AA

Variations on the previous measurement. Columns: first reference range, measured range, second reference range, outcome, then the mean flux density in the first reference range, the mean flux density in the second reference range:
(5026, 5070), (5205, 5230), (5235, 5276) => 0.4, 4.71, 4.7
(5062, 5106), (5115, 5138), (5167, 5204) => 0.2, 4.62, 4.87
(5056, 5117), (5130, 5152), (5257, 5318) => -0.9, 4.6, 4.53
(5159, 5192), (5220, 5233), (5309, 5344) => 0.2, 4.78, 4.59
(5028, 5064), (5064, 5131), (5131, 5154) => 1.7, 4.74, 4.73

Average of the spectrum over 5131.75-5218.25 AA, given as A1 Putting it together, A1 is 4.65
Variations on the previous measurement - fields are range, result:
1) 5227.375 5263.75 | 4.74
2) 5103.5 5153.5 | 4.68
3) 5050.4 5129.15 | 4.56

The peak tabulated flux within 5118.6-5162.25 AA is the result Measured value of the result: 5.491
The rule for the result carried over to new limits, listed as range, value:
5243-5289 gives 5.062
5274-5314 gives 4.785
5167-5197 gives 5.294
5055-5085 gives 4.985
